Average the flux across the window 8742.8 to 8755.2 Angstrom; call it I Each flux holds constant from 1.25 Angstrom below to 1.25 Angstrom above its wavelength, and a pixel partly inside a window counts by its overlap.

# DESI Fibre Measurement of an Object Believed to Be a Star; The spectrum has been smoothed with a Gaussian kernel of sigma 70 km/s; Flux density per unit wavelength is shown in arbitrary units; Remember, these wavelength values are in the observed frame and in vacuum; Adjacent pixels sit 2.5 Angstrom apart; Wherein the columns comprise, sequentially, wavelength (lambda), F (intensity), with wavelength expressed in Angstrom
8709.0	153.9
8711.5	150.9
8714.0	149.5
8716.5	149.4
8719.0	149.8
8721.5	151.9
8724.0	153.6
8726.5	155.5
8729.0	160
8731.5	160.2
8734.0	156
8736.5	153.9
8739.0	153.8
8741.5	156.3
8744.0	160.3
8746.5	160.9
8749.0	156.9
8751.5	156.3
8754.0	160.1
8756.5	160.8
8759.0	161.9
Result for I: 159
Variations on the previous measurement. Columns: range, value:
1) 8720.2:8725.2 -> 153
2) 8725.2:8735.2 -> 158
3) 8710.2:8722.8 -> 150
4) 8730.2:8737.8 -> 157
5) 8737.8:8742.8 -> 155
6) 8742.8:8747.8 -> 161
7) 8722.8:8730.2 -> 156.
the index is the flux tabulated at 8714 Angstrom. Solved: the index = 149.5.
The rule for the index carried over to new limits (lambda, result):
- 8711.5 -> 150.9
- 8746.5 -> 160.9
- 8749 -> 156.9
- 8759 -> 161.9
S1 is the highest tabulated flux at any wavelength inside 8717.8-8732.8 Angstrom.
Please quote 160.2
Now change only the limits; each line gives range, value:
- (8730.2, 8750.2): 160.9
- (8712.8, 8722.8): 151.9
